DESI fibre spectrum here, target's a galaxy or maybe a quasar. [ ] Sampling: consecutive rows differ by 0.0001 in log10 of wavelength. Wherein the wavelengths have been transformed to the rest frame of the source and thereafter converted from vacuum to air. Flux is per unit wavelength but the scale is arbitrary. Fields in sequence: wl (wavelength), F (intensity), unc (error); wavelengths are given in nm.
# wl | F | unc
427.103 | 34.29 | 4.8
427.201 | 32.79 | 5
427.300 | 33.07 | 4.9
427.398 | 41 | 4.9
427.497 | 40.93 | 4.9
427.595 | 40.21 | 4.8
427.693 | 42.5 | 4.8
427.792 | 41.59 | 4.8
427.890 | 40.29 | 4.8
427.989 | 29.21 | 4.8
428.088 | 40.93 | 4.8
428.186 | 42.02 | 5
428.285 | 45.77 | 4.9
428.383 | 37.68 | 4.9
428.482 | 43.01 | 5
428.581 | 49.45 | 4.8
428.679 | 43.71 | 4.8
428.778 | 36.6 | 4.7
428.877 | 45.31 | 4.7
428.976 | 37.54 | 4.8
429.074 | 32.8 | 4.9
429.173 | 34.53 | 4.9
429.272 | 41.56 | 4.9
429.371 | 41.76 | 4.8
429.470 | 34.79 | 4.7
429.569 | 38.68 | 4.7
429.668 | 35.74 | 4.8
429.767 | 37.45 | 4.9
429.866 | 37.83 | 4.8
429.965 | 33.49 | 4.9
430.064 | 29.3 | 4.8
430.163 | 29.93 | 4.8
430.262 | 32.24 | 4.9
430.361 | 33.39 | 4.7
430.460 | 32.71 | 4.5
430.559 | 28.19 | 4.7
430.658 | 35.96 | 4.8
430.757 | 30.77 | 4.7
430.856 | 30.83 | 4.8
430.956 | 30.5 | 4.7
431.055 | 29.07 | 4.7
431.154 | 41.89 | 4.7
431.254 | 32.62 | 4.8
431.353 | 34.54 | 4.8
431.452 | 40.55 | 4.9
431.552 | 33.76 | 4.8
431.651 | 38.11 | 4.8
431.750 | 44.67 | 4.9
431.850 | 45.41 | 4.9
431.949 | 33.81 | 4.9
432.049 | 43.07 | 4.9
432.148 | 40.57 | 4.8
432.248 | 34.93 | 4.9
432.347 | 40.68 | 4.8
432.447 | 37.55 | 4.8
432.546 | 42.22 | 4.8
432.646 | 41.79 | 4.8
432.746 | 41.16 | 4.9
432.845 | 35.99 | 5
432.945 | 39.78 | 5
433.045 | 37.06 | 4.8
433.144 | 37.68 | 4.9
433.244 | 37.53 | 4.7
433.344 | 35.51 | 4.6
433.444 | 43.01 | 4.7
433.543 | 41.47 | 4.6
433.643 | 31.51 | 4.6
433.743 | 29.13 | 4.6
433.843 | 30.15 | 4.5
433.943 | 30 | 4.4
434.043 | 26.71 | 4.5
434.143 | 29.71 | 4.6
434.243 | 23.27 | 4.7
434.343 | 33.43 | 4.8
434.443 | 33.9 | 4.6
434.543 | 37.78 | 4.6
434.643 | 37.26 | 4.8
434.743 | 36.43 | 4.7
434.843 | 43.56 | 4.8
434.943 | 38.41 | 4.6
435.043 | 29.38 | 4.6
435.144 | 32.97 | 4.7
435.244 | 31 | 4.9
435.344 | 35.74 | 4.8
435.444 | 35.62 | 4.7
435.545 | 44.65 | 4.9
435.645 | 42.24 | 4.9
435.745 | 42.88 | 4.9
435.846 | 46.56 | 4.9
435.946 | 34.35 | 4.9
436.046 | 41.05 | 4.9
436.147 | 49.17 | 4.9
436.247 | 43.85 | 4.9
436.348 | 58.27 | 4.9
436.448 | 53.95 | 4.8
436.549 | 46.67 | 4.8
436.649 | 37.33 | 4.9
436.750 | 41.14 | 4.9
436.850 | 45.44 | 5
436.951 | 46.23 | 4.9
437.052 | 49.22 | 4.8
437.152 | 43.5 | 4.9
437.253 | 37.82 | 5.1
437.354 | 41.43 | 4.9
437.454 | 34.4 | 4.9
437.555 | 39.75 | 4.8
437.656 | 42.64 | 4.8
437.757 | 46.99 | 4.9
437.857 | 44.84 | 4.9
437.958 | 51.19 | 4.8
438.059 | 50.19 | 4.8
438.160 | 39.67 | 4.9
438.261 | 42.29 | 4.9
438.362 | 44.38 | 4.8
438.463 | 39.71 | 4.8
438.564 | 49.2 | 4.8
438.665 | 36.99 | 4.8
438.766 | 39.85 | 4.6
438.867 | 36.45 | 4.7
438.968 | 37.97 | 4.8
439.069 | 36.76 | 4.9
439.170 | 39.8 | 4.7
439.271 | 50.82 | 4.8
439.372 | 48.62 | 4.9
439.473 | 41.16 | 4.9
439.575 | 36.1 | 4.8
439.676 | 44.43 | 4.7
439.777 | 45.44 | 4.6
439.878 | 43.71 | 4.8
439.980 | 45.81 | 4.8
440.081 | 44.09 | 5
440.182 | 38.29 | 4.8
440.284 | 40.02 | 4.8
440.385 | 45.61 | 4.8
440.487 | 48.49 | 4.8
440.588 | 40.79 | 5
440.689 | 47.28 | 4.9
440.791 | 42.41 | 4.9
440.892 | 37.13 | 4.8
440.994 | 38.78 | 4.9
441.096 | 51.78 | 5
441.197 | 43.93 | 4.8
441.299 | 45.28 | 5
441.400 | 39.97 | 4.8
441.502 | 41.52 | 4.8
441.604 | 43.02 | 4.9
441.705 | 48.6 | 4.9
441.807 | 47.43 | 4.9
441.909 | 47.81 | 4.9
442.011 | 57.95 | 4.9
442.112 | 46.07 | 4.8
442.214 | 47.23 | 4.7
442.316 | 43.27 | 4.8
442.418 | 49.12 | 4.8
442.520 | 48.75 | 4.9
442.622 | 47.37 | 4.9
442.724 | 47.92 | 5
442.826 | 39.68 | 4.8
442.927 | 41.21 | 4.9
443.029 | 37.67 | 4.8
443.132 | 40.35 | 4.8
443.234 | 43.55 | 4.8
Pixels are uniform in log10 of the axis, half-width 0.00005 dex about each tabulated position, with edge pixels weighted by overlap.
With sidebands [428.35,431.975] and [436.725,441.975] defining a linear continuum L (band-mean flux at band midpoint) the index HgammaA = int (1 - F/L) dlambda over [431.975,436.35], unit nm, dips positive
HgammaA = 0.219 nm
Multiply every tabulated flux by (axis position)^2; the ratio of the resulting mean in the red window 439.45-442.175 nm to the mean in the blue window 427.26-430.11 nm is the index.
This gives 1.20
